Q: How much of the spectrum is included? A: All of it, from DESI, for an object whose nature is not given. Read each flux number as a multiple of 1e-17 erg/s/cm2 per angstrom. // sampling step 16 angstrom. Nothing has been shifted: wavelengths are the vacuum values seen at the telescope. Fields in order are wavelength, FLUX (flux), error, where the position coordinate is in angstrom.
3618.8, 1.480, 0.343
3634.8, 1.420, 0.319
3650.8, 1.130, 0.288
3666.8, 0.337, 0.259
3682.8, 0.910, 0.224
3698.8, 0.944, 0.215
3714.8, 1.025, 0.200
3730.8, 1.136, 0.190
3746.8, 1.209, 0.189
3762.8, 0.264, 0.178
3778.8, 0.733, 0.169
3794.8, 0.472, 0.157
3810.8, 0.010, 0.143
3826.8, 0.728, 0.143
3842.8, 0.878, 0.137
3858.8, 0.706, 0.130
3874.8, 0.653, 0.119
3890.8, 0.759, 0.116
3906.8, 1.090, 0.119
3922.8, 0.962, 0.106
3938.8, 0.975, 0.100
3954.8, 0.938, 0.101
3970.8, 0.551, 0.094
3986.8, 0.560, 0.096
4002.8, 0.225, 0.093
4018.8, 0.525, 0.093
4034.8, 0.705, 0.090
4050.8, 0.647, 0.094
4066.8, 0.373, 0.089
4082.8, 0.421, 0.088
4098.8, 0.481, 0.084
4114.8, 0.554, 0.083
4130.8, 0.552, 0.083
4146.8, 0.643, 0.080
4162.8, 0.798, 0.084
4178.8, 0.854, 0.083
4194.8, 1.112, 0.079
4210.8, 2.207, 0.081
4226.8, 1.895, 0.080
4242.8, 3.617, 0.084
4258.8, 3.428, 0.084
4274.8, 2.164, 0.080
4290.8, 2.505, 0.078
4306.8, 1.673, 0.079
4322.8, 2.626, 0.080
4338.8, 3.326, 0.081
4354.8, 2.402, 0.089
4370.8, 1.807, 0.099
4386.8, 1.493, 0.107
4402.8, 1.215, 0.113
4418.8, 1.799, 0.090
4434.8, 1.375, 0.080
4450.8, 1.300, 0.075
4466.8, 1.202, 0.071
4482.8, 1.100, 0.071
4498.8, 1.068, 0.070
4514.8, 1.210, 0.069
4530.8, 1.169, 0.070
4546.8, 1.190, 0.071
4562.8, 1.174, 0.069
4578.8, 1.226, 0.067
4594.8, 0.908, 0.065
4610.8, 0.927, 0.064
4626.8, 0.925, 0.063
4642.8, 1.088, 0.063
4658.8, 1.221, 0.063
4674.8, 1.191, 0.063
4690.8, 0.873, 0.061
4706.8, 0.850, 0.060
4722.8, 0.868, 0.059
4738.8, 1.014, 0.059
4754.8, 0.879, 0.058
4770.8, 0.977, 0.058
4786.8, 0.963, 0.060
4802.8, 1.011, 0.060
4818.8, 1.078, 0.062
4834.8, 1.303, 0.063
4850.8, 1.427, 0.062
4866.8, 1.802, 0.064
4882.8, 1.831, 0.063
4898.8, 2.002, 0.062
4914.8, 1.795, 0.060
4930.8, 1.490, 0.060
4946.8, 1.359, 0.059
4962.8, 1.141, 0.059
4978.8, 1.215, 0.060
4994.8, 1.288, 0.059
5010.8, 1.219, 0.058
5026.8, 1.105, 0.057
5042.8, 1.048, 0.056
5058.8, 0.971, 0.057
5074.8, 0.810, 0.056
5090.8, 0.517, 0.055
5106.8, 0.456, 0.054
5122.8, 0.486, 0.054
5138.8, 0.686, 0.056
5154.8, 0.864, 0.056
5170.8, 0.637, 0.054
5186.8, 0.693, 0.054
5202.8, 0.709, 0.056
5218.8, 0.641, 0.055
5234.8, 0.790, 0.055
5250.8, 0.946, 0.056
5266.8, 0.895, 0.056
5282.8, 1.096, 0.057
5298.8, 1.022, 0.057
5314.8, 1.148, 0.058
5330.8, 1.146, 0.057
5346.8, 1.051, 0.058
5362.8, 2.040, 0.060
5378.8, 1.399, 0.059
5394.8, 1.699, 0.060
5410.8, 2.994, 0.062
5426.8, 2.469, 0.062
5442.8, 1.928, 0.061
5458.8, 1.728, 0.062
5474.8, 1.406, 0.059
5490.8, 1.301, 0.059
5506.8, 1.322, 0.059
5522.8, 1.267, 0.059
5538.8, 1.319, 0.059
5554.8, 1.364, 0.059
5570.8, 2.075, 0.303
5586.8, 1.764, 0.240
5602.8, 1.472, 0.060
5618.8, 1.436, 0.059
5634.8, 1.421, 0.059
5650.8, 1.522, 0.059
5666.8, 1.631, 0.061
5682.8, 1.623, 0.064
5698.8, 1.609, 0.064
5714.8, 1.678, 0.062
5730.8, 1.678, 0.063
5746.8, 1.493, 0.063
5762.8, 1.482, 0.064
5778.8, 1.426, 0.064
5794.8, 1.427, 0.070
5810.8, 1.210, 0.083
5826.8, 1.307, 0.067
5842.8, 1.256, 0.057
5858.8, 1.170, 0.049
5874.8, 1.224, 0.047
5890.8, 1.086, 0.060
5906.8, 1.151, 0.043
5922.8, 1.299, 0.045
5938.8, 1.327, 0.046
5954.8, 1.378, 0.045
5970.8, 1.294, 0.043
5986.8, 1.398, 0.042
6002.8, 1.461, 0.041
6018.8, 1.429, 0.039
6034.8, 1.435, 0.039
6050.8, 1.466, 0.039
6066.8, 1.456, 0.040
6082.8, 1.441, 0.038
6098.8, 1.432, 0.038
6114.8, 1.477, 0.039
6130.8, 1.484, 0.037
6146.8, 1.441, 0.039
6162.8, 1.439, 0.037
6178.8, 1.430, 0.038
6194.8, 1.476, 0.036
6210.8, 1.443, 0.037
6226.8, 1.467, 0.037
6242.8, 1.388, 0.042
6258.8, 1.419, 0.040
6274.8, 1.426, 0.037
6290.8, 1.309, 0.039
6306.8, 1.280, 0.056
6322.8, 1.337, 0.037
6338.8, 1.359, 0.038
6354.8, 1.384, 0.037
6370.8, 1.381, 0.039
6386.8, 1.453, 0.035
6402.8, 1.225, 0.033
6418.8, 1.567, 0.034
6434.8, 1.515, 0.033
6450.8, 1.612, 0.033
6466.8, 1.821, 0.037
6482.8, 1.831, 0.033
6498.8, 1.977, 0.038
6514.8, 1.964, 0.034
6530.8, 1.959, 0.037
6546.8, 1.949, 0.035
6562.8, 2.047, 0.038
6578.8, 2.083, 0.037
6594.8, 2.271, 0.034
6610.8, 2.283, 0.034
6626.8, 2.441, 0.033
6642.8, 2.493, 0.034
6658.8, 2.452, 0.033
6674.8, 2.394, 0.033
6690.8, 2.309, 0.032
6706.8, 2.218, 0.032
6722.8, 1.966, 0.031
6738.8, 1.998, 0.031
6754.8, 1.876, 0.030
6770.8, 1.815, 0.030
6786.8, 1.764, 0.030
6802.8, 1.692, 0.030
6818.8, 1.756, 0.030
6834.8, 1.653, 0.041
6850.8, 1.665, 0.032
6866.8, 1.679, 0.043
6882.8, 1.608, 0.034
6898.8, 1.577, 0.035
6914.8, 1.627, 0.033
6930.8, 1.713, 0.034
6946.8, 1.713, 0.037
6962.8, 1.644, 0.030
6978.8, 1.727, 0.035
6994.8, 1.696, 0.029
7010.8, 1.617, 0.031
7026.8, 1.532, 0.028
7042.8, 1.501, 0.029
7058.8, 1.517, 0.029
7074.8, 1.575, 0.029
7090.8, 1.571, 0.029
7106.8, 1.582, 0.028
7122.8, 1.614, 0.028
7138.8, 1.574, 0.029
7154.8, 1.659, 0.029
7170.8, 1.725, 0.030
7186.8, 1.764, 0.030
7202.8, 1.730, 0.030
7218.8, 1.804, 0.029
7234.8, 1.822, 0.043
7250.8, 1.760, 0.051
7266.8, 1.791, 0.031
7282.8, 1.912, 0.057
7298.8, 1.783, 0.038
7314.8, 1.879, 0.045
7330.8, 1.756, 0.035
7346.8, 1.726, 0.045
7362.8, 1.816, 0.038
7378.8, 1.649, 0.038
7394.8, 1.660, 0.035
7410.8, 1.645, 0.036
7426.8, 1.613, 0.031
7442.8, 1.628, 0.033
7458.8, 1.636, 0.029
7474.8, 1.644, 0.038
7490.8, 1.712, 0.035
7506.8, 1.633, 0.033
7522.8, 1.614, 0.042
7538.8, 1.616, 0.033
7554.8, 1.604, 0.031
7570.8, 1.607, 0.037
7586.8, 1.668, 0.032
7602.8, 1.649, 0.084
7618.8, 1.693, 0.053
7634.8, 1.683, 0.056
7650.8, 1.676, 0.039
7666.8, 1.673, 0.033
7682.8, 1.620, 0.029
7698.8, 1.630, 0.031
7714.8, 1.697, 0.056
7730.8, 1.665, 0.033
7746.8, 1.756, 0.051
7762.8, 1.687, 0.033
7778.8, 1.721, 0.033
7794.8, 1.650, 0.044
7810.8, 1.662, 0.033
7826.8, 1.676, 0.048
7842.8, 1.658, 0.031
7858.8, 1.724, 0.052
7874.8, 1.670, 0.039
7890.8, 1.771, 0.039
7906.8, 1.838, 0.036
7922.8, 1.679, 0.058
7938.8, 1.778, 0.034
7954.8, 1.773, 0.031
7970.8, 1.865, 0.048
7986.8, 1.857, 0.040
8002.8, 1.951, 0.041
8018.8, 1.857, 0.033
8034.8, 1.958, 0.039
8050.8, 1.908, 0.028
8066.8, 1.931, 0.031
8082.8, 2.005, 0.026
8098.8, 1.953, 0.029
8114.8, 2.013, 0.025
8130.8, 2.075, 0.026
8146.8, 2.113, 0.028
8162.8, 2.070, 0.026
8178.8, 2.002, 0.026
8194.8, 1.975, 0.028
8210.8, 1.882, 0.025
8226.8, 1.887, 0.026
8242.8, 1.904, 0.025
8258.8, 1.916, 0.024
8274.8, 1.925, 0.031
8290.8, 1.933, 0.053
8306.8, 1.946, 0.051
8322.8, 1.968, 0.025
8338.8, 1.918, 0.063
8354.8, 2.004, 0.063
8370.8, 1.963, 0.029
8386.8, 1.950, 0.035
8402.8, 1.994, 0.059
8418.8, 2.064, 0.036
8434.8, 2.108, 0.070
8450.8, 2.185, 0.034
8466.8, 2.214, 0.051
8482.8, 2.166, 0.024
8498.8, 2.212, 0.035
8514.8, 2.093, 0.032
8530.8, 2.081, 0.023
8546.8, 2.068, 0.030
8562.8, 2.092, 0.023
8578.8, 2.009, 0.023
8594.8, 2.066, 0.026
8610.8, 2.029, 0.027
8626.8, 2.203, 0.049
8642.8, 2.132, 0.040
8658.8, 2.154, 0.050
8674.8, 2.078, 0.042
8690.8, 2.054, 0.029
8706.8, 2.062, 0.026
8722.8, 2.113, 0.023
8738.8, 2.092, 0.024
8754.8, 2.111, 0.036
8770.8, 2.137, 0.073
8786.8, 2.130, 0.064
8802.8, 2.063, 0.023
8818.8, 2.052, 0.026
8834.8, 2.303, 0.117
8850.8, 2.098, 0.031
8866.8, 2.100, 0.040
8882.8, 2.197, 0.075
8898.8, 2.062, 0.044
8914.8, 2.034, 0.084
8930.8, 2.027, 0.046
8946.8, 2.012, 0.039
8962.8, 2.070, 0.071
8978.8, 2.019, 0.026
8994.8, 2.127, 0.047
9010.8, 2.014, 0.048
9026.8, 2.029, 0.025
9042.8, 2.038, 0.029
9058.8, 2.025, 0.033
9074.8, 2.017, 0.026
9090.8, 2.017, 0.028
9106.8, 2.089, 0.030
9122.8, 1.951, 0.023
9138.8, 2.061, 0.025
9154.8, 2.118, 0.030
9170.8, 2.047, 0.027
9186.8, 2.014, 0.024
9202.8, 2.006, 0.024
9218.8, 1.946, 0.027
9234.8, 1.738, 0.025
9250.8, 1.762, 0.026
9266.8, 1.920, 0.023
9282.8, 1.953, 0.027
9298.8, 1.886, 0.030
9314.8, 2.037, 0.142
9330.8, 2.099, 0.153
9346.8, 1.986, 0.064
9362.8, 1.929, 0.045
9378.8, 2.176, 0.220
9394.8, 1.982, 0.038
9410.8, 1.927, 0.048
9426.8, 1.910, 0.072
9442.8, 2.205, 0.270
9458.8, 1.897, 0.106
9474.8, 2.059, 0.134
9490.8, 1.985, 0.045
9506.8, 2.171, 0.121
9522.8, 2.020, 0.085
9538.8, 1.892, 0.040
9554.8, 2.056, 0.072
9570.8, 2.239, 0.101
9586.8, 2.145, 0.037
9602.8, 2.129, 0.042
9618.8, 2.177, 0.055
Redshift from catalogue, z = 1.644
